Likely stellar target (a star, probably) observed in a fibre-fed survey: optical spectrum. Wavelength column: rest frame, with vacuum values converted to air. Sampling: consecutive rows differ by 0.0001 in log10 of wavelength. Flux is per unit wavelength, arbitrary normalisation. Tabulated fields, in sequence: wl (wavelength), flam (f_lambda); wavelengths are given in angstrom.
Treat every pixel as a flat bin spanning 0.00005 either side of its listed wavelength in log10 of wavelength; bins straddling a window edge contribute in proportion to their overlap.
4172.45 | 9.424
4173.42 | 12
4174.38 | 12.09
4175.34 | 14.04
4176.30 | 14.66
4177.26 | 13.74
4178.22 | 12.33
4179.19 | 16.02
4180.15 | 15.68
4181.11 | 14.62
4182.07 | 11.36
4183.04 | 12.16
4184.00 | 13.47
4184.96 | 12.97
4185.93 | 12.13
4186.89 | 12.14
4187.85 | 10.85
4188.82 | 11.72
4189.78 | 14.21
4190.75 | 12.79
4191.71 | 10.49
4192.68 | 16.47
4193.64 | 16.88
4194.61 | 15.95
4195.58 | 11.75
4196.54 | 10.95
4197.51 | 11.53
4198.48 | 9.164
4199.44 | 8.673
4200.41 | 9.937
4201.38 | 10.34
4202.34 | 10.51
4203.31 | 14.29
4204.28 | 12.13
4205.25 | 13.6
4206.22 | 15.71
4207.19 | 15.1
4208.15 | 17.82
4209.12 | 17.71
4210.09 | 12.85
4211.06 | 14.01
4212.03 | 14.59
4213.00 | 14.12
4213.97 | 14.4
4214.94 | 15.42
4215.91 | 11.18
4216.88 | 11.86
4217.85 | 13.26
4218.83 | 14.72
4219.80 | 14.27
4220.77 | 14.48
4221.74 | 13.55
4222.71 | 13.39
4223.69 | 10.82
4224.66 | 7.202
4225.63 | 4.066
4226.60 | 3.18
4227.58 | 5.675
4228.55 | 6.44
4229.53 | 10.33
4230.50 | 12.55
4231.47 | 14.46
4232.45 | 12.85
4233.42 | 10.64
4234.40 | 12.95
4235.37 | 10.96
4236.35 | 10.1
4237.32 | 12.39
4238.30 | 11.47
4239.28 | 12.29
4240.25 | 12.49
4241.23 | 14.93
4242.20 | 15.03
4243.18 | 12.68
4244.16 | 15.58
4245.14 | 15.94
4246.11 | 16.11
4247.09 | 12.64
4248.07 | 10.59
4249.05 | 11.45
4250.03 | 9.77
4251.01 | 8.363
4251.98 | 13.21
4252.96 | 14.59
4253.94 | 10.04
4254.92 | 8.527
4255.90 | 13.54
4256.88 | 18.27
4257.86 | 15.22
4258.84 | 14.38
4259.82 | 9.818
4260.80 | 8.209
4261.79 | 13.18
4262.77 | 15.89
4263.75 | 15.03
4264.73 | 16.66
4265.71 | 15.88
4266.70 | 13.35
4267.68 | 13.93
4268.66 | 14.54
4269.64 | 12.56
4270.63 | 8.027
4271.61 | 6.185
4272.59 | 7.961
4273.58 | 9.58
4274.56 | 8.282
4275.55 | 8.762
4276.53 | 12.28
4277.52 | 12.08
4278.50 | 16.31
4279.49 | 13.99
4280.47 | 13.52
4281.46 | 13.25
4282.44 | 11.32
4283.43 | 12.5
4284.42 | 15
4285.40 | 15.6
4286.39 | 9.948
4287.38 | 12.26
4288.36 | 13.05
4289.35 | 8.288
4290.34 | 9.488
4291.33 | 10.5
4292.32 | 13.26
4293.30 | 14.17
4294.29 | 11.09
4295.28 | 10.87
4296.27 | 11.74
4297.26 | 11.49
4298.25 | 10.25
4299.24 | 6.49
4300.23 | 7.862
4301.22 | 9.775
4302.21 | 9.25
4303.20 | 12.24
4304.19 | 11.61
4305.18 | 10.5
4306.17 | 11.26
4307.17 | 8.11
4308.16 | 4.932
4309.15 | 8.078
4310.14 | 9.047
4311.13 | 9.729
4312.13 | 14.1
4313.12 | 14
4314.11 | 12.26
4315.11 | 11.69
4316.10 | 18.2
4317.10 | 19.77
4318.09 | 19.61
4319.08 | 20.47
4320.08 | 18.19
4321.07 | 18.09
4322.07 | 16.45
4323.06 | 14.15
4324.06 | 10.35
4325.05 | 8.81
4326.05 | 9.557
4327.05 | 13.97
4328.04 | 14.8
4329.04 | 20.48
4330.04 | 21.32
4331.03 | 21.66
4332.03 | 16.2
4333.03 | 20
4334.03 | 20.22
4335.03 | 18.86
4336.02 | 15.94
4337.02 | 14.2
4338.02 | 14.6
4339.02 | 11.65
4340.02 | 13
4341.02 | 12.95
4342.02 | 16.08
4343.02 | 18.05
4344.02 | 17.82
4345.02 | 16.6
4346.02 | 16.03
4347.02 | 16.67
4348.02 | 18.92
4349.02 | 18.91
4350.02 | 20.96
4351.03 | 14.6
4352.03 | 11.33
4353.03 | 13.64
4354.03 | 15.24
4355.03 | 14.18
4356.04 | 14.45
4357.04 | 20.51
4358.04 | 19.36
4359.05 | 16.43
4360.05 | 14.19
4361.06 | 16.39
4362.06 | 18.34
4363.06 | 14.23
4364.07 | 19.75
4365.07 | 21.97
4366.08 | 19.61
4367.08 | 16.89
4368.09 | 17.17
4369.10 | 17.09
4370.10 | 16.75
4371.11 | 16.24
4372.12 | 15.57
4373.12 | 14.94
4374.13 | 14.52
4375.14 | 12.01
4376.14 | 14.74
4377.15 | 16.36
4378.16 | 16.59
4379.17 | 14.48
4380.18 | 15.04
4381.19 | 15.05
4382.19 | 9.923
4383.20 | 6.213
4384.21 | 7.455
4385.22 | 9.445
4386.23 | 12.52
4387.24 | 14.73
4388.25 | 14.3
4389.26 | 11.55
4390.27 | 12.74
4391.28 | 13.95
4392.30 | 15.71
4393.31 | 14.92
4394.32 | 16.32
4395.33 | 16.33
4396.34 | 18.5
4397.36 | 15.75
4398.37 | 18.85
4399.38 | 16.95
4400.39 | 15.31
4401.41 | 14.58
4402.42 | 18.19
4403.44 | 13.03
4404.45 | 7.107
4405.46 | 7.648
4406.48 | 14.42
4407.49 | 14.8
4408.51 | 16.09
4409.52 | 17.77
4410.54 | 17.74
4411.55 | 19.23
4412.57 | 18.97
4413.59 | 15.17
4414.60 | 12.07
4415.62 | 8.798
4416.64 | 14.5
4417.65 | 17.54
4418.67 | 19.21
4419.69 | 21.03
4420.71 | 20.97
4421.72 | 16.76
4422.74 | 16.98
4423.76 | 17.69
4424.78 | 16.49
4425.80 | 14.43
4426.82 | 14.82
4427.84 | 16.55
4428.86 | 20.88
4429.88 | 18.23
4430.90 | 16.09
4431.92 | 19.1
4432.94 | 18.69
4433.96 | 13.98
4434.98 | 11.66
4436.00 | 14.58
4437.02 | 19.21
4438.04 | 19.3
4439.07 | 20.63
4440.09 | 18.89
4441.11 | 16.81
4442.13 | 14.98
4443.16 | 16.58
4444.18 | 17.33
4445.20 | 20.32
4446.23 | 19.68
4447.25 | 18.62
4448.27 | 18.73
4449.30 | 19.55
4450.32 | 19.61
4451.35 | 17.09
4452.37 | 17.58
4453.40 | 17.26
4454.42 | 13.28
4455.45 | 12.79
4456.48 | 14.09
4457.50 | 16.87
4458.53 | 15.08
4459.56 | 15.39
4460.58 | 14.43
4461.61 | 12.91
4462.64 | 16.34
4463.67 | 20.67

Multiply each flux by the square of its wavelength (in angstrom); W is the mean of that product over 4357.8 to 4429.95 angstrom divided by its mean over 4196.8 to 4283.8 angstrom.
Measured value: 1.4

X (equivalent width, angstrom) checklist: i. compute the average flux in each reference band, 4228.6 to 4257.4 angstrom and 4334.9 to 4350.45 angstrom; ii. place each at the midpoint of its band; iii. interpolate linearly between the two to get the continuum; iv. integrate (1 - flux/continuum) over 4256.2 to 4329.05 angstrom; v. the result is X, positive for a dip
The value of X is 9.79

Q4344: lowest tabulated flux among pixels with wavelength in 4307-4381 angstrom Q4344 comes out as 4.932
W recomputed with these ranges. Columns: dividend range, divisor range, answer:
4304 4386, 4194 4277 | 1.30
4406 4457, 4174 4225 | 1.44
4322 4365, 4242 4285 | 1.33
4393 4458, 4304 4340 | 1.19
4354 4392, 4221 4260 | 1.36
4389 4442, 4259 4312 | 1.51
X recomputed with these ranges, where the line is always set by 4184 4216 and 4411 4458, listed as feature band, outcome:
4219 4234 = 3.5 angstrom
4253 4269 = 0.7 angstrom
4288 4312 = 7.5 angstrom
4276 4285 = 0.7 angstrom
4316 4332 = -1.4 angstrom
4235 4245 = 0.6 angstrom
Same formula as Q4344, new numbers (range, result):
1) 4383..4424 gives 6.213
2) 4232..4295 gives 6.185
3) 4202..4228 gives 3.18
